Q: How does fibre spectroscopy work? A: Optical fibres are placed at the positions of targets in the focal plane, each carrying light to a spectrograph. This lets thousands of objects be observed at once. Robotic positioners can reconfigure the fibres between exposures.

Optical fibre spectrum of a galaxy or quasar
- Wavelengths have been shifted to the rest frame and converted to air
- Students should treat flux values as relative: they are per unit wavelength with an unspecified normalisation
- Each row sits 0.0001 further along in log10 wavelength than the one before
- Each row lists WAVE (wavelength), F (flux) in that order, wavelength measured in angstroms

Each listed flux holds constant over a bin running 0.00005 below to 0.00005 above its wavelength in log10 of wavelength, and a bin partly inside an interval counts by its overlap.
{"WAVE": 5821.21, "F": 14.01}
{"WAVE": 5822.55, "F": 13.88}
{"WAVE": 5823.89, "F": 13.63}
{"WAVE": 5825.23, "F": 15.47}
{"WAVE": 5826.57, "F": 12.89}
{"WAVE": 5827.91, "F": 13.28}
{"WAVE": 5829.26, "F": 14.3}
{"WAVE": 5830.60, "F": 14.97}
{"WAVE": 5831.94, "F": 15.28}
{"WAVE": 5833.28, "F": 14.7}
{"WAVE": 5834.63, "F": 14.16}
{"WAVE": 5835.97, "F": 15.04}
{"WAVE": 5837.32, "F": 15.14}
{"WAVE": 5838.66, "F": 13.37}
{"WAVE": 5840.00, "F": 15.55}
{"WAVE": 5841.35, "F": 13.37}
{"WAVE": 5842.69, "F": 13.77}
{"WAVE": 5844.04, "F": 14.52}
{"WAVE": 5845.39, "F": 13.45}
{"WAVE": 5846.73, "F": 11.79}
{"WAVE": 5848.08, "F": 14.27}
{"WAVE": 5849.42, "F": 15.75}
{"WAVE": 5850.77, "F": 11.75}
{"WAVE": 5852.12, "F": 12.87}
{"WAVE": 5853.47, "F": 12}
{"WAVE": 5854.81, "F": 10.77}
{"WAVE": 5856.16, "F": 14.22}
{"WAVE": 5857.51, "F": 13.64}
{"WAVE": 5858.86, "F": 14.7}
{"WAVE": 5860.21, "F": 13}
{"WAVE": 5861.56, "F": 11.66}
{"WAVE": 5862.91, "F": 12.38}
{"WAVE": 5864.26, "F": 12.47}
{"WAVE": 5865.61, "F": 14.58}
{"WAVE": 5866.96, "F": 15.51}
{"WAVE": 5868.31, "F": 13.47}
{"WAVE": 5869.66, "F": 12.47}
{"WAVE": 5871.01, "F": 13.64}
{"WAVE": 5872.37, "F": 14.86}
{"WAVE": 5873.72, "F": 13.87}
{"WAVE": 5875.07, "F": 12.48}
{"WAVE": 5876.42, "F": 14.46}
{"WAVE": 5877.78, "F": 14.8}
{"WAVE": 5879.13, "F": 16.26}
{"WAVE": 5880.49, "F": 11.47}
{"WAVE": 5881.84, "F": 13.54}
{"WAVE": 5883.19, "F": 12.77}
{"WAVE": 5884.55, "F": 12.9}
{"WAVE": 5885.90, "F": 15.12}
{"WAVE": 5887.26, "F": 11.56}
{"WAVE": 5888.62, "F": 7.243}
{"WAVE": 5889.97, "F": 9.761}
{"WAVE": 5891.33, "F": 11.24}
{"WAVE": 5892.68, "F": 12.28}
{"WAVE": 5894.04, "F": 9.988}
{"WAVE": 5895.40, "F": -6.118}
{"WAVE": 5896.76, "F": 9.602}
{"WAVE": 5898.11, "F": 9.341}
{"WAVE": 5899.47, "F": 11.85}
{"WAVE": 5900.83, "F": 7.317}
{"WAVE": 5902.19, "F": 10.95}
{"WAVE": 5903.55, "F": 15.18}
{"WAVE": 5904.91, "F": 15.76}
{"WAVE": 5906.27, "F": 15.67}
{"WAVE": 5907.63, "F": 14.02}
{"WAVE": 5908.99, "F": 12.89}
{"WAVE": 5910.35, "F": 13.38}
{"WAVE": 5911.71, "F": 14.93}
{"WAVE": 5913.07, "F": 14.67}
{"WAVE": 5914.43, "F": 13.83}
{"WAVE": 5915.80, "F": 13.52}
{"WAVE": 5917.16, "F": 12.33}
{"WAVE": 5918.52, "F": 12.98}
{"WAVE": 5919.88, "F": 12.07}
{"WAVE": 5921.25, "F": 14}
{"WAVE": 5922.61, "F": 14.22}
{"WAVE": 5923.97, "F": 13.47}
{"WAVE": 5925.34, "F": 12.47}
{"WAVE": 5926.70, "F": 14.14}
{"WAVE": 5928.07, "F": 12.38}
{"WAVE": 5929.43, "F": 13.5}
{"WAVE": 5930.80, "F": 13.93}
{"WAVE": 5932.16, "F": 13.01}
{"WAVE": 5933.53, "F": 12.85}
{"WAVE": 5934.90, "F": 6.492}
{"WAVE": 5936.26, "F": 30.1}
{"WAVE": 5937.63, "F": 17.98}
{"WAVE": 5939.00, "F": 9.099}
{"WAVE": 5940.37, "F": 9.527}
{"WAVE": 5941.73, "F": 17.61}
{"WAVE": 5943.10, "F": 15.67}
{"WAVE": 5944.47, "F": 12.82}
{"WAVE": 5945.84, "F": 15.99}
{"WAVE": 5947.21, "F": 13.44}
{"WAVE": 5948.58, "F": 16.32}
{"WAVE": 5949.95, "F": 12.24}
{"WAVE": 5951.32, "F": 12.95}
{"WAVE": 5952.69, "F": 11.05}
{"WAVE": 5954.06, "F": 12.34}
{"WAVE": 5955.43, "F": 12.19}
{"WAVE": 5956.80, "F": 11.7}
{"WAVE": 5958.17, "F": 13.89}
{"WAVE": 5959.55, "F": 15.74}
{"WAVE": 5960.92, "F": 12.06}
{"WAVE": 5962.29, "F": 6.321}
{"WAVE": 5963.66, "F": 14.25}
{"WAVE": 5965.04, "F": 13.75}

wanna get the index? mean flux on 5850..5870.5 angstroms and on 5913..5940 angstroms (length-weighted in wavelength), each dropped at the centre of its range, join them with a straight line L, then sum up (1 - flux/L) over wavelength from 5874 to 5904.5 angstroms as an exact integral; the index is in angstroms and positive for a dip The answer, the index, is 5.00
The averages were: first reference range 13.1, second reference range 13.8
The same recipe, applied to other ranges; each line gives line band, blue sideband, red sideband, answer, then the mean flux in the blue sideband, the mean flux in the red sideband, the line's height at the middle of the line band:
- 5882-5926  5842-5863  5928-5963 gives 4.7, 13.2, 13.5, 13.4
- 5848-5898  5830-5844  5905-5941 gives 6.8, 14.5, 13.8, 14.2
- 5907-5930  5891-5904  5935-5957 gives -4.6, 9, 14.3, 11.3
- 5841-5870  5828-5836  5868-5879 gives 1.8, 14.6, 13.9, 14.2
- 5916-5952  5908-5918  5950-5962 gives -2.3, 13.7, 12.5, 13.1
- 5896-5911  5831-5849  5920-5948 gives 2.0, 14.2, 14.1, 14.1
